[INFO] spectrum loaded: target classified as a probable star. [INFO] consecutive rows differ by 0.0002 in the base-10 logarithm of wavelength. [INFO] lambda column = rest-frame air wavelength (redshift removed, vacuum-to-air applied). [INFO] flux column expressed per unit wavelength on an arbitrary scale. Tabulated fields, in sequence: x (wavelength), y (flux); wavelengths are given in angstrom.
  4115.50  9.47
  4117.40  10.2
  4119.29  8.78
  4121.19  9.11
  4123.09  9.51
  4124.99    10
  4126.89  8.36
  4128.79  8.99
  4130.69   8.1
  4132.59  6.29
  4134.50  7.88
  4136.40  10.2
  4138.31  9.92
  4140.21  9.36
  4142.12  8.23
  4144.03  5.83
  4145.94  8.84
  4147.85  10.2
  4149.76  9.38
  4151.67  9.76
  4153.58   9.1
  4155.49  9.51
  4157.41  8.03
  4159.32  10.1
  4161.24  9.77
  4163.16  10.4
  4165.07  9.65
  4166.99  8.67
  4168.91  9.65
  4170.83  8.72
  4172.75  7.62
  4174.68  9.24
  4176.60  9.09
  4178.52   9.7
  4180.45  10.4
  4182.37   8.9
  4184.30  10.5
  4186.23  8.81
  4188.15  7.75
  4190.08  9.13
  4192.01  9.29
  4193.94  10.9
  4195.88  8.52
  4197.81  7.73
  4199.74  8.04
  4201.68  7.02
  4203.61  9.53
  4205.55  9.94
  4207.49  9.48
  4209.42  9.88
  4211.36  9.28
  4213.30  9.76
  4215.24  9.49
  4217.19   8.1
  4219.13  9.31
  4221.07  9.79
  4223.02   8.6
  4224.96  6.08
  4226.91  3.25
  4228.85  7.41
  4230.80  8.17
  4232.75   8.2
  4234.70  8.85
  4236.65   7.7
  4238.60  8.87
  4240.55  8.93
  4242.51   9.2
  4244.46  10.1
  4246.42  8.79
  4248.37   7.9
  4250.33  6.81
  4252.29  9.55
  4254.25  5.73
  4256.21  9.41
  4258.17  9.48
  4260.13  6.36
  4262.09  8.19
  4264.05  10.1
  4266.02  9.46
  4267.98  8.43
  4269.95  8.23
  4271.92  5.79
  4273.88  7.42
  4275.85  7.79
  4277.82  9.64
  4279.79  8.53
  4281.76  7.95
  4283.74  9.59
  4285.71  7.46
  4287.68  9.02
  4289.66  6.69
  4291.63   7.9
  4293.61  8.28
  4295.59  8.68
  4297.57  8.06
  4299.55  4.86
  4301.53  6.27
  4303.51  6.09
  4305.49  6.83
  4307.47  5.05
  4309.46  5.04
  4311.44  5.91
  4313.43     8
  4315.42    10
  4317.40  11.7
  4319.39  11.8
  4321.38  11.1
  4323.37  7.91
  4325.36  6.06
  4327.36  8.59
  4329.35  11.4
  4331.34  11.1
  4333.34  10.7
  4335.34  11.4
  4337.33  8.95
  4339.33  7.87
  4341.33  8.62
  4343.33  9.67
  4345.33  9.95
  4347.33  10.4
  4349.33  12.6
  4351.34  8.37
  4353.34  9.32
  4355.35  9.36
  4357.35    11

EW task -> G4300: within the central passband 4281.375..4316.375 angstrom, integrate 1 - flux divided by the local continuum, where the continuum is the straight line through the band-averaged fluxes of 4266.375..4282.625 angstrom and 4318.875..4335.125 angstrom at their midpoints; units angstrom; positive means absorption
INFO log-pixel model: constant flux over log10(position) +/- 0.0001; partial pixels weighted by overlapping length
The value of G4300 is 6.1 angstrom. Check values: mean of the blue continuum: 8.03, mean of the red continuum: 9.85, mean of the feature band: 7.3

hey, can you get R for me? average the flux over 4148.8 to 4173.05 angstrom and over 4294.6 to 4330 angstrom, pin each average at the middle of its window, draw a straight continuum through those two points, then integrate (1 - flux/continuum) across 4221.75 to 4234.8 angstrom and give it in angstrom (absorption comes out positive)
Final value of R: 2.3 angstrom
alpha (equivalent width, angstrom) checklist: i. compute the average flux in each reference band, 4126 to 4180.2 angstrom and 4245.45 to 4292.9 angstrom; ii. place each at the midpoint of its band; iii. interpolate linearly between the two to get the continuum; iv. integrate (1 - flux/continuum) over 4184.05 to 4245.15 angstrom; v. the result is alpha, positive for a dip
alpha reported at -0.67 angstrom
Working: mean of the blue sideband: 8.97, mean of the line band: 8.65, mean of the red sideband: 8.18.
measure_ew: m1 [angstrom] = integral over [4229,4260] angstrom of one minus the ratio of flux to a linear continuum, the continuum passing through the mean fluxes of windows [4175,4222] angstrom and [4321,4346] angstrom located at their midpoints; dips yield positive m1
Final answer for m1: 2.8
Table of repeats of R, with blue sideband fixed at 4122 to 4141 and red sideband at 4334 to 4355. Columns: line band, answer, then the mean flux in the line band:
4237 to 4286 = 5.17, 8.39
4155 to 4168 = -0.67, 9.44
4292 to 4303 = 2.67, 7.21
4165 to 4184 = -0.32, 9.19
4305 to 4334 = 2.60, 8.76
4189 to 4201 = 0.31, 8.87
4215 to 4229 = 2.34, 7.68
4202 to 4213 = -0.37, 9.48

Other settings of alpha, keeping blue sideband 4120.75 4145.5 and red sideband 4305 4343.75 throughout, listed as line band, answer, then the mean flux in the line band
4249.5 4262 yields 1.2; 7.92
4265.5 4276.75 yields 1.3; 7.79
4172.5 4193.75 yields -1.4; 9.25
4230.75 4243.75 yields 0.2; 8.62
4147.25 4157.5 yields -0.9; 9.41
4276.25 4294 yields 1.0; 8.32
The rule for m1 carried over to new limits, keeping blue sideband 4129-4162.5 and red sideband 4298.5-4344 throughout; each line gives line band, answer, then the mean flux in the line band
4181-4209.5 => -0.9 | 9.02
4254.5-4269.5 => 0.0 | 8.61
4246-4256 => 0.9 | 7.82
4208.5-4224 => -1.0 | 9.27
